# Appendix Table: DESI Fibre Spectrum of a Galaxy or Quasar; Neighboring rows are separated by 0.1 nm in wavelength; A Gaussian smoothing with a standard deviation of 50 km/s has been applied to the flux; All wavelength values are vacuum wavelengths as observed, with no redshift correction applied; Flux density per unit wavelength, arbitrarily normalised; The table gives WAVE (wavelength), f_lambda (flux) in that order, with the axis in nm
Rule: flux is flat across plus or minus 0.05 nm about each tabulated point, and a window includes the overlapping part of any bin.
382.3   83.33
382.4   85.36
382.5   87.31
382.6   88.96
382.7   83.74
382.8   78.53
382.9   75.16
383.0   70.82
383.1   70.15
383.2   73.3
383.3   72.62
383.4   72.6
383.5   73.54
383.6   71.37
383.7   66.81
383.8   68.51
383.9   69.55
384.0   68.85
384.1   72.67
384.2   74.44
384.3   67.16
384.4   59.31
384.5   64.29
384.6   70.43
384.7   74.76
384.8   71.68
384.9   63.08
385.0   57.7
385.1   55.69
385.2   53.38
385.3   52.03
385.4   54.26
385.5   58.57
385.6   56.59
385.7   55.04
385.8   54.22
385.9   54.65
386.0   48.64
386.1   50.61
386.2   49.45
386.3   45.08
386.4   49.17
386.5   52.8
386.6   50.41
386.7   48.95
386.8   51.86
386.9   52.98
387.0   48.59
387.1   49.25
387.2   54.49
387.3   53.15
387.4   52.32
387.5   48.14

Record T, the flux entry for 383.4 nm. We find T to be 72.6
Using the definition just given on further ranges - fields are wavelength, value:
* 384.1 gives 72.67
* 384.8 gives 71.68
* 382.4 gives 85.36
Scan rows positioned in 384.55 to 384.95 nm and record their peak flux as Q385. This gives 74.76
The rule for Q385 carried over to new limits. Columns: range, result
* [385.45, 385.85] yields 58.57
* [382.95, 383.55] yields 73.54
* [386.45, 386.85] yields 52.8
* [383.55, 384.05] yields 71.37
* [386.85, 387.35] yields 54.49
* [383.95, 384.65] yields 74.44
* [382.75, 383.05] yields 78.53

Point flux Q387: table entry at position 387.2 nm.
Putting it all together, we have 54.49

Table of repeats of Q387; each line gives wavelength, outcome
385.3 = 52.03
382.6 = 88.96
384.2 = 74.44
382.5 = 87.31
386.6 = 50.41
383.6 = 71.37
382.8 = 78.53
